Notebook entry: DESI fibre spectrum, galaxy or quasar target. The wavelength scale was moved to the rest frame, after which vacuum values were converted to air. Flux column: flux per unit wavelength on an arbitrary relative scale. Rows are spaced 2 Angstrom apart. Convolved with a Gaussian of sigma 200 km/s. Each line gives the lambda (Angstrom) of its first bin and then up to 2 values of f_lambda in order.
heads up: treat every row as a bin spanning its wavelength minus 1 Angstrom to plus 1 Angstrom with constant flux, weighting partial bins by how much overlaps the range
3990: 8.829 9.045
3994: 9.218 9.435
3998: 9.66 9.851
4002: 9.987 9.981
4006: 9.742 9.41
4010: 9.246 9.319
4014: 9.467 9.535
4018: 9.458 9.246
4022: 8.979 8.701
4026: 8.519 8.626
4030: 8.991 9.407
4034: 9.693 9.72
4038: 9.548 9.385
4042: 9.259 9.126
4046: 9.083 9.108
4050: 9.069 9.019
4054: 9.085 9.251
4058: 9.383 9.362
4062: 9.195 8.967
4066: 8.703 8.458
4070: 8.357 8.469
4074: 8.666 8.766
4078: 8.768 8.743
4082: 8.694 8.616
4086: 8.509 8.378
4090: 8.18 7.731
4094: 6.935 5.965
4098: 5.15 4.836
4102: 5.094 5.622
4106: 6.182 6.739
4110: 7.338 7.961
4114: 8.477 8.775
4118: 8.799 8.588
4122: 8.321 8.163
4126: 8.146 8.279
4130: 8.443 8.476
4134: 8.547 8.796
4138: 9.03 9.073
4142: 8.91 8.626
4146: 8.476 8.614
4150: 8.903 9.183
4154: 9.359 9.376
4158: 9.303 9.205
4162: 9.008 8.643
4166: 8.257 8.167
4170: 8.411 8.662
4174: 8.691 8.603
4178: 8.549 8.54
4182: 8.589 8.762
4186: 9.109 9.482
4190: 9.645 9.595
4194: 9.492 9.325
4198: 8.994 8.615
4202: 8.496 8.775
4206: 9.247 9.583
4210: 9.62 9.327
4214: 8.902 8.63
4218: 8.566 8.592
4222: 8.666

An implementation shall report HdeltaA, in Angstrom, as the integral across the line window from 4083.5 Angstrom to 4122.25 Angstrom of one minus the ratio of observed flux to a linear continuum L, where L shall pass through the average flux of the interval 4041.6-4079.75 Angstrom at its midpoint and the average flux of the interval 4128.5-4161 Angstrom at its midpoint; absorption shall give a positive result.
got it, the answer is 7.1 Angstrom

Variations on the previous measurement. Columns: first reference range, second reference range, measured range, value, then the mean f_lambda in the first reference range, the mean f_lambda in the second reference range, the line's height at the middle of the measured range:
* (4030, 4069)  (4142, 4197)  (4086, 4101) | 3.7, 9.2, 8.91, 9.09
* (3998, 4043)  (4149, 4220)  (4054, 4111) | 8.5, 9.37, 8.96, 9.22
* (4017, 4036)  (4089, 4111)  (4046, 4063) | -2.4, 9.1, 6.34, 8.05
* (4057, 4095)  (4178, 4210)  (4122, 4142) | 0.6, 8.57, 9.08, 8.82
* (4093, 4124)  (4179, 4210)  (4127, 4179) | -4.3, 7.02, 9.1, 8.1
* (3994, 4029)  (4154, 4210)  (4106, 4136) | 3.1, 9.36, 8.95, 9.1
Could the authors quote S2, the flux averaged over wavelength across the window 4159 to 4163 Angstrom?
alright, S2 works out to 9.11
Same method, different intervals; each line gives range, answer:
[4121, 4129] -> 8.23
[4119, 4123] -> 8.45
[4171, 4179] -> 8.63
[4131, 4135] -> 8.51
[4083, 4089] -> 8.5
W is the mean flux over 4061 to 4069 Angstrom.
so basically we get 8.83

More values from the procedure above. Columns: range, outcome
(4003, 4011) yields 9.59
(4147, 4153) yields 8.9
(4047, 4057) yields 9.11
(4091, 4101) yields 6.12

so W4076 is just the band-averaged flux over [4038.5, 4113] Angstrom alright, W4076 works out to 8.12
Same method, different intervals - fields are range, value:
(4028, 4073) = 9.11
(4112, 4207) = 8.79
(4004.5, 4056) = 9.24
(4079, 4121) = 7.4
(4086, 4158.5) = 7.96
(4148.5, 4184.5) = 8.79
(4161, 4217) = 8.92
